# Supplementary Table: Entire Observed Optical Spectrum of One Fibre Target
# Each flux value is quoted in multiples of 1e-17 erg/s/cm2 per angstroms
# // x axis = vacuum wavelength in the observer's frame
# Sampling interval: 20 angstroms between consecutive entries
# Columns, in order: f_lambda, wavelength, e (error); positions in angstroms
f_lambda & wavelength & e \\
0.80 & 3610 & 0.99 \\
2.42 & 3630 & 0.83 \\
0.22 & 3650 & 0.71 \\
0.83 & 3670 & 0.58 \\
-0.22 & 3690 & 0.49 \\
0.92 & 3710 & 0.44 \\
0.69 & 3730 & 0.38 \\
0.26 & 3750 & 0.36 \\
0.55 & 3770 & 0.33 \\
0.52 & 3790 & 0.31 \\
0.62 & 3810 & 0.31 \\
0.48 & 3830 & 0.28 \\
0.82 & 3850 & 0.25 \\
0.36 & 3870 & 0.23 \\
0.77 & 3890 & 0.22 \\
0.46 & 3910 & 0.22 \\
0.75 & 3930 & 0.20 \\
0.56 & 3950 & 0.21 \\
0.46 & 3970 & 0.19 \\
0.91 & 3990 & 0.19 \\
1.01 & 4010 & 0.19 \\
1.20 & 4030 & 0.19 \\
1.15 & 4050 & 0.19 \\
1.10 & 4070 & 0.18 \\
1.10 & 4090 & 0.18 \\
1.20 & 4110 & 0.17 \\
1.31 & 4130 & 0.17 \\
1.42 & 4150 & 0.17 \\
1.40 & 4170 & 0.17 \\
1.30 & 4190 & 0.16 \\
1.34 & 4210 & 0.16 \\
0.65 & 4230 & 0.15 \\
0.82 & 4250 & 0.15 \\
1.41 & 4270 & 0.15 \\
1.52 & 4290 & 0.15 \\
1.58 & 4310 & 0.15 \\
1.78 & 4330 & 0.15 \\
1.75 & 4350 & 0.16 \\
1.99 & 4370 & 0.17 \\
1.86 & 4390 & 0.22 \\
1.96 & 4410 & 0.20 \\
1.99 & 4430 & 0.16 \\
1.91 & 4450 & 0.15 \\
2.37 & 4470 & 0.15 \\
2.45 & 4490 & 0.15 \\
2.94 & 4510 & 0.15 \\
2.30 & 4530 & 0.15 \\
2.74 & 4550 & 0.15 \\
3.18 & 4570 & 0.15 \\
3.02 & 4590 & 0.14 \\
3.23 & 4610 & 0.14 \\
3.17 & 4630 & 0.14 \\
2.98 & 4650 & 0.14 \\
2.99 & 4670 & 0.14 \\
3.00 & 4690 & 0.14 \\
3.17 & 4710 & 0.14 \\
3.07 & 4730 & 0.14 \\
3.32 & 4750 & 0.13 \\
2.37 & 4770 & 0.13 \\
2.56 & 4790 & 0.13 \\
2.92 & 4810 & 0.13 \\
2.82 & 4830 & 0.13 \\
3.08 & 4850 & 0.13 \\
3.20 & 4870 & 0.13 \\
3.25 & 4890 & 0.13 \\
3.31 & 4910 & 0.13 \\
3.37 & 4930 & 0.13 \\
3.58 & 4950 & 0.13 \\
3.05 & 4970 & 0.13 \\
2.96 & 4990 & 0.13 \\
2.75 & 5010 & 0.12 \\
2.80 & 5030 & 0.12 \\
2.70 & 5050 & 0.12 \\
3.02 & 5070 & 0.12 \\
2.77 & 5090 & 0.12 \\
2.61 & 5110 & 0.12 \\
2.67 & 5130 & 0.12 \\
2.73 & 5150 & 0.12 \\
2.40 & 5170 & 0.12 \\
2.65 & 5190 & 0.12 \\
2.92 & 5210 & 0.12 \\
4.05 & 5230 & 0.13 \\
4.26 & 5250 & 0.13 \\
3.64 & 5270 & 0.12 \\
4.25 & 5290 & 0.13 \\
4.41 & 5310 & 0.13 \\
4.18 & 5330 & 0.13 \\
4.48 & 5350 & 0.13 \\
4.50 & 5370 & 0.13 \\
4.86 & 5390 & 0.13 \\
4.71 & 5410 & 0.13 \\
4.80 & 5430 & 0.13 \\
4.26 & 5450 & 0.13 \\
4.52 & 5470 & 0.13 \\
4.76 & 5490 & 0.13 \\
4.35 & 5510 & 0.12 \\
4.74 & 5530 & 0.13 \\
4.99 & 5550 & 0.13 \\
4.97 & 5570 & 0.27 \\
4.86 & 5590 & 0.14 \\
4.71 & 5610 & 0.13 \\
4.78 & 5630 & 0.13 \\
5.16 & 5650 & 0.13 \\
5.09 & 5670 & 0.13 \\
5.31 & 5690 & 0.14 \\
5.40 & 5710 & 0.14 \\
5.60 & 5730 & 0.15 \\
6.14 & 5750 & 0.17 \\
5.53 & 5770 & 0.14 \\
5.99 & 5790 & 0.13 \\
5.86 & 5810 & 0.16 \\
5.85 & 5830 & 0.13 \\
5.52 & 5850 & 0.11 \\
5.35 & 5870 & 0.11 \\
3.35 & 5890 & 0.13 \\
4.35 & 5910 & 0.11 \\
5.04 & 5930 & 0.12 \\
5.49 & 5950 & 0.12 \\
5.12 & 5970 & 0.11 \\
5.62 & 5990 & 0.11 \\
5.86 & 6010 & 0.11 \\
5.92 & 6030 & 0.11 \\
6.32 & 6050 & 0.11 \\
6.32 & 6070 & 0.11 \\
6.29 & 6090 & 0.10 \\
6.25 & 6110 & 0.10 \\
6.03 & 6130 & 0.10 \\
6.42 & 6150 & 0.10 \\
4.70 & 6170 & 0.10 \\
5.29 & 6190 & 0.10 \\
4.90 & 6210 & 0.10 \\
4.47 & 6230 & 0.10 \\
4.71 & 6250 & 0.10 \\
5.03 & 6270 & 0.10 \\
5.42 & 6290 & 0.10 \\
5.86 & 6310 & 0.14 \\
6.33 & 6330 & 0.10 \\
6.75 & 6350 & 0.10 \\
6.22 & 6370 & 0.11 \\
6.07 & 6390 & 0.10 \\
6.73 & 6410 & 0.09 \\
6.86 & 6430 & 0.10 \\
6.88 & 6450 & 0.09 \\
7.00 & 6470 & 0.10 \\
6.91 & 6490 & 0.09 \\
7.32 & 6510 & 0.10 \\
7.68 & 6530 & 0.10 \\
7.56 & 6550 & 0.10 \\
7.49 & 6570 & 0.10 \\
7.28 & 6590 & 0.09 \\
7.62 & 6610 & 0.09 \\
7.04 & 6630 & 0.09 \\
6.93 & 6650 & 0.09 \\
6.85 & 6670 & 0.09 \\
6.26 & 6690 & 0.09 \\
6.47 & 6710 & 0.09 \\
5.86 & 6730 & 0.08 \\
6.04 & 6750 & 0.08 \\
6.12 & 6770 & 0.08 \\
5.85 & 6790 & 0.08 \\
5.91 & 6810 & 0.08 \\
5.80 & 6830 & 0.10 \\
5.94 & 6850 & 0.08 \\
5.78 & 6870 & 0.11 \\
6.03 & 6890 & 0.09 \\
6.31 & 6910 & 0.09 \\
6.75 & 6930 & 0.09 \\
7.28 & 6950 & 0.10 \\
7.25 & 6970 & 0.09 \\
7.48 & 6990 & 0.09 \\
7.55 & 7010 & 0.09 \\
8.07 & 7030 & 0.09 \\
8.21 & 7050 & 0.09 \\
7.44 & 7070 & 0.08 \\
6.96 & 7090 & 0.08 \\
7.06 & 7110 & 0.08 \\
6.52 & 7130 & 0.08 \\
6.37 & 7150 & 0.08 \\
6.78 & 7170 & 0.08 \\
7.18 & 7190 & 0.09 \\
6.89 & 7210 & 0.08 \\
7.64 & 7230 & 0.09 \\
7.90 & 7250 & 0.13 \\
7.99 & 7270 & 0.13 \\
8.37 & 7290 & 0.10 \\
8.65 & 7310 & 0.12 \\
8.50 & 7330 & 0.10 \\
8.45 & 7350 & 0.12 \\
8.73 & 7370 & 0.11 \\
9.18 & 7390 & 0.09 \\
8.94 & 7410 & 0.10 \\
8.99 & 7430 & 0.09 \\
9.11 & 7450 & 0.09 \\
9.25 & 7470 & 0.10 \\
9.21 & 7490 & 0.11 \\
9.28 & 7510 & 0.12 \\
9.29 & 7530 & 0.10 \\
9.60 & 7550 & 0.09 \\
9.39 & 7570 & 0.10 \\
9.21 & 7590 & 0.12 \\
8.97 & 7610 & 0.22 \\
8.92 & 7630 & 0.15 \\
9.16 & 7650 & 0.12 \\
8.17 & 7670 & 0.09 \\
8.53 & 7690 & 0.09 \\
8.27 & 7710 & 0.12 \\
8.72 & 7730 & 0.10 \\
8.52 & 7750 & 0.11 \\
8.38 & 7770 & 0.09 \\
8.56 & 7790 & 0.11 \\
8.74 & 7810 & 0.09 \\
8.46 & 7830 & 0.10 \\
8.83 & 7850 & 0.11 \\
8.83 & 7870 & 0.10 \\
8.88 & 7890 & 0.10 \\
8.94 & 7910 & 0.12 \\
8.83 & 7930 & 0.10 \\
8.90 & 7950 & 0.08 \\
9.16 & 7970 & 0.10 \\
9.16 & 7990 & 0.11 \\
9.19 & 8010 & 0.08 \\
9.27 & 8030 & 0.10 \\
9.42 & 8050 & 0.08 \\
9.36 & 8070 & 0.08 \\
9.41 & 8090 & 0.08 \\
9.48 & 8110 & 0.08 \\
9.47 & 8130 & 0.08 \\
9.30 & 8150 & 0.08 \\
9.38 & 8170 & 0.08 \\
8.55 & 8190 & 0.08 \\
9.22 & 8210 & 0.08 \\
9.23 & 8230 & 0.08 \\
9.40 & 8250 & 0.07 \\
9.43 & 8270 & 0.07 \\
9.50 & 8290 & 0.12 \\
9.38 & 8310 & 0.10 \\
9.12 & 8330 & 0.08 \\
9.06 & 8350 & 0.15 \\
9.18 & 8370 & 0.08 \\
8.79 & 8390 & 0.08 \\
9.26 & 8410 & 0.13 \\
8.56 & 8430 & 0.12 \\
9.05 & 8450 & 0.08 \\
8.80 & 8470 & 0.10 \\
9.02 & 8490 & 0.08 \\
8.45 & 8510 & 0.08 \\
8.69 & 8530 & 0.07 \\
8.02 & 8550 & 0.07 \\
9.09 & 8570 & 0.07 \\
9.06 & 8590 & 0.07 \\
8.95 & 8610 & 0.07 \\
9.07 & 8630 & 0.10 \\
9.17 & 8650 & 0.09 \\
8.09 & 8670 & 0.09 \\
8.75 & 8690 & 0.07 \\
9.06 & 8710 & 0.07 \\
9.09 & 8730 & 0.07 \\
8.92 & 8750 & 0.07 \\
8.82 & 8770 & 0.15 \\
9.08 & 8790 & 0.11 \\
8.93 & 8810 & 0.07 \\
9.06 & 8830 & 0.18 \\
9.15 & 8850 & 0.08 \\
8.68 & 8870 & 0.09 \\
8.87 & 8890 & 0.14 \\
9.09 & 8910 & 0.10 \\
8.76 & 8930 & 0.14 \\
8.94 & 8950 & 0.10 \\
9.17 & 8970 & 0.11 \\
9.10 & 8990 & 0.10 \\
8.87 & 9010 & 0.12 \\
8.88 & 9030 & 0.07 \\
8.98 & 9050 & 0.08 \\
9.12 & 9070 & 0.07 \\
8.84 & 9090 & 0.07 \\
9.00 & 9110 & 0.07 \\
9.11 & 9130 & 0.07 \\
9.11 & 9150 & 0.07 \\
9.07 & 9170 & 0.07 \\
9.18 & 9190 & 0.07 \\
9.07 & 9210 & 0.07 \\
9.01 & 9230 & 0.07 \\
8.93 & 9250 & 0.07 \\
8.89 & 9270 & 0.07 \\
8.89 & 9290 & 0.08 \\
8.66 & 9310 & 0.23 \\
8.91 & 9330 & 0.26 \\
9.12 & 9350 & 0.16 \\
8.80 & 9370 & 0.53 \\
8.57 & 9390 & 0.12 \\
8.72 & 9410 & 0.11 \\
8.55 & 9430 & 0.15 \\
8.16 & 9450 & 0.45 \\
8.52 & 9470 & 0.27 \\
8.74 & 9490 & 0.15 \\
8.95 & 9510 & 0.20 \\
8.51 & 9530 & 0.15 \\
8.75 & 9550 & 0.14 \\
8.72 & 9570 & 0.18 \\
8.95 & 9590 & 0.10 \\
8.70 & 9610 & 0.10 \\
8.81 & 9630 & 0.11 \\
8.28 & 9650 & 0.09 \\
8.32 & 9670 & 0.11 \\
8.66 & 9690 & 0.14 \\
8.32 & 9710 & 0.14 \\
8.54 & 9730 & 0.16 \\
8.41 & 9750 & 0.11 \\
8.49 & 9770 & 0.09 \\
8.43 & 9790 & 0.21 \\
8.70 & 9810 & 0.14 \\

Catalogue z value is 0.00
